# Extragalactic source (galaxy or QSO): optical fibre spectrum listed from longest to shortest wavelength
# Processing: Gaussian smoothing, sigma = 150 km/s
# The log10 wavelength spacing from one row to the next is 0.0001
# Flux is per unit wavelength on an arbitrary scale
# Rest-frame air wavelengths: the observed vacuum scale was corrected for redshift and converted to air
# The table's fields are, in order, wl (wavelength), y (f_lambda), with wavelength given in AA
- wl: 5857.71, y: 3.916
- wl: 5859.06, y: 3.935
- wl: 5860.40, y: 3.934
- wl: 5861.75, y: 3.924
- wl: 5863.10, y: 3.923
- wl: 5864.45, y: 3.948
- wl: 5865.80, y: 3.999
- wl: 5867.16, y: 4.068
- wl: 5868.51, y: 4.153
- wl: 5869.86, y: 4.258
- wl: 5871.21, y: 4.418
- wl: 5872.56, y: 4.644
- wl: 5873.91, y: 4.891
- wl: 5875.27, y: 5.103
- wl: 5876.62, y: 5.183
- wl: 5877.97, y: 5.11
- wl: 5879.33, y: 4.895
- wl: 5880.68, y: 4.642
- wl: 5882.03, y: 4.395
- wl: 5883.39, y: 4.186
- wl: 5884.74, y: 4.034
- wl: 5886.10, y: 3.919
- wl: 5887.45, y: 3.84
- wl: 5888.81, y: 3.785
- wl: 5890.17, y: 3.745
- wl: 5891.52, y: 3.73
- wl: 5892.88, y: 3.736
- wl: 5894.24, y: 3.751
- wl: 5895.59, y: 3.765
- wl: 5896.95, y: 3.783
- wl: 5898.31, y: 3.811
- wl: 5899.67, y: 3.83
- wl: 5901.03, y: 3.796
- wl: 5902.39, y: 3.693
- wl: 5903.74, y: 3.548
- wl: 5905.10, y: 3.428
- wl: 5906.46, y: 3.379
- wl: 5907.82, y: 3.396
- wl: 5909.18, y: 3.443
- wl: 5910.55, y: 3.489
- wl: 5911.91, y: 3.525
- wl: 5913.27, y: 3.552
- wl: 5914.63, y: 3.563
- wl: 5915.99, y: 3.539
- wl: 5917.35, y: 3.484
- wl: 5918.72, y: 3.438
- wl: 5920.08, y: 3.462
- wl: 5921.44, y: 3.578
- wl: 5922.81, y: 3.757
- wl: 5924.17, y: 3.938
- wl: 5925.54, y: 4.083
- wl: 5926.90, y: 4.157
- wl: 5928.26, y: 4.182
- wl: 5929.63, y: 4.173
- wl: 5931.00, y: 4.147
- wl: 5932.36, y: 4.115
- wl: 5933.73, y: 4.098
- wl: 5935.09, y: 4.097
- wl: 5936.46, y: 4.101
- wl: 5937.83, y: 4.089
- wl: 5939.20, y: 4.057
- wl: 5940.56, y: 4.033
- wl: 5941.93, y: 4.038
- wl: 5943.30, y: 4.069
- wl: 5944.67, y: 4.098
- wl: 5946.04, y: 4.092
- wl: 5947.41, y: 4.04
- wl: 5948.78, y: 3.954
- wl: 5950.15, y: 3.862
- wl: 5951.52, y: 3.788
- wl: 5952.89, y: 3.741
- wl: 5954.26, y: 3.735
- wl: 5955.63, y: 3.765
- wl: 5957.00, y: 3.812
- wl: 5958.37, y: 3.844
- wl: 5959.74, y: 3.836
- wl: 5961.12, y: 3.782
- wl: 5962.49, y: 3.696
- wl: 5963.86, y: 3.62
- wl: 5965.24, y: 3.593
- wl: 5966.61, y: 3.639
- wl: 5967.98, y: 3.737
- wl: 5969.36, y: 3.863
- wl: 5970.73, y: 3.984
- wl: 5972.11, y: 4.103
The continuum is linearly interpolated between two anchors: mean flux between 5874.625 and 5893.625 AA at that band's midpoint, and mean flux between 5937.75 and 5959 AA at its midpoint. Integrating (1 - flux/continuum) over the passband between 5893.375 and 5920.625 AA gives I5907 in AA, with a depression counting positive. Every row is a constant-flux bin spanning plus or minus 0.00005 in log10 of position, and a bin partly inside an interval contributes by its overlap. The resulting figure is 3.8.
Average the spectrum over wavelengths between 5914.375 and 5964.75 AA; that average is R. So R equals 3.89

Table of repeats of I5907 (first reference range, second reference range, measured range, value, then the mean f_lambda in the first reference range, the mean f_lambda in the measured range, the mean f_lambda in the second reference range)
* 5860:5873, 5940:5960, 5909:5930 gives 1.5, 4.12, 3.71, 3.91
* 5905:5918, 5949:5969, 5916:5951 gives -3.4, 3.48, 3.96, 3.75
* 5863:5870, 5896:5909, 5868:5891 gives -3.1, 4.05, 4.42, 3.63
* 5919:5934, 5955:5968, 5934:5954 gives -0.8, 3.95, 4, 3.73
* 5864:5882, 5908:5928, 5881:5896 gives 1.2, 4.56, 3.92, 3.65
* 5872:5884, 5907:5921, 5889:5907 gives 1.6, 4.79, 3.7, 3.49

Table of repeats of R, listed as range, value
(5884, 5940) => 3.78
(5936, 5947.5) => 4.07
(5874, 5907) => 4.06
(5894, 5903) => 3.78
